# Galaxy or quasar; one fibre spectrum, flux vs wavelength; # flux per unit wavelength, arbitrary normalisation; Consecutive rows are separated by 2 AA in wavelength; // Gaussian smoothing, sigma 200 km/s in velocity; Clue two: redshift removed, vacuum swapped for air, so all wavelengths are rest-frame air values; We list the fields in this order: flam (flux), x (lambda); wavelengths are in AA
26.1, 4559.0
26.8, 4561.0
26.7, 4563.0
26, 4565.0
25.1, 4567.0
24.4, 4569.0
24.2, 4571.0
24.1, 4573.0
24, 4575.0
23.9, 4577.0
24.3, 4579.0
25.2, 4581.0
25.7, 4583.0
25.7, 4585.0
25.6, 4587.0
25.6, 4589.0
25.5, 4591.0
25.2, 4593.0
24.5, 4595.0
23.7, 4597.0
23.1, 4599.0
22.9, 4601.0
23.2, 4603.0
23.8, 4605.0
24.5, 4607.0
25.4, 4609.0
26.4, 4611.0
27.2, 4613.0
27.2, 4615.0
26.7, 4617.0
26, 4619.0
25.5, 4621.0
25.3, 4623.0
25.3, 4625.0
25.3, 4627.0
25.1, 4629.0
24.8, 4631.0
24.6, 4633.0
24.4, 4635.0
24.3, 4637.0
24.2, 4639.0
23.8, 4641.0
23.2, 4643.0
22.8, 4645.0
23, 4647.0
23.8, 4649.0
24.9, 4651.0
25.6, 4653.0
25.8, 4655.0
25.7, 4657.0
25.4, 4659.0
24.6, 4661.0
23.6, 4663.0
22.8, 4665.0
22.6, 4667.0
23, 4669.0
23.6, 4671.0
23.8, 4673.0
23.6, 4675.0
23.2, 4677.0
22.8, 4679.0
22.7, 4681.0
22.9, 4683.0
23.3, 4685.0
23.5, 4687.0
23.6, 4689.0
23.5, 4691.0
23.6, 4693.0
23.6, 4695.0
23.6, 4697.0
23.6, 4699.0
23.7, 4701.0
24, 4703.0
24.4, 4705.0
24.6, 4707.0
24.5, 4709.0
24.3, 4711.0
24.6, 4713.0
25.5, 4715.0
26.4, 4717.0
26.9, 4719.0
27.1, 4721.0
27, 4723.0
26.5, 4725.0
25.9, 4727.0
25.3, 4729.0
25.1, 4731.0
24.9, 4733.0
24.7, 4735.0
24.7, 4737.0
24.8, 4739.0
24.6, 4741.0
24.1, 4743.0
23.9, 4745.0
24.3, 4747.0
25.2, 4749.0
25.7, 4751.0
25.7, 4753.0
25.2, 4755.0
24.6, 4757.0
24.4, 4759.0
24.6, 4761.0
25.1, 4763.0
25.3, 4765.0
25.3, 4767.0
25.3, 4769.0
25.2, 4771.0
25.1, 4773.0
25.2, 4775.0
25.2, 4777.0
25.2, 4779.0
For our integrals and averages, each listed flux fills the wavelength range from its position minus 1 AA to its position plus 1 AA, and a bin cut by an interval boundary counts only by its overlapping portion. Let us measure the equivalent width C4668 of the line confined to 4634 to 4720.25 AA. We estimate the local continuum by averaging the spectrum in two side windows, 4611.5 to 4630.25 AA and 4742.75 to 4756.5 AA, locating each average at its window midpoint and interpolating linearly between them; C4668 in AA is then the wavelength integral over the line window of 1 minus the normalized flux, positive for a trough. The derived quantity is 4.9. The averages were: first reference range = 26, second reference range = 24.9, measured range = 24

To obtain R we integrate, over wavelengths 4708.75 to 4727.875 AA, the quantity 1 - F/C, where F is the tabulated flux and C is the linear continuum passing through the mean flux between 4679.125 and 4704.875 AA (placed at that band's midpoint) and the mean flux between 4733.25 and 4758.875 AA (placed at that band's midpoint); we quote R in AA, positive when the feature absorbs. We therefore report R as -1.4 AA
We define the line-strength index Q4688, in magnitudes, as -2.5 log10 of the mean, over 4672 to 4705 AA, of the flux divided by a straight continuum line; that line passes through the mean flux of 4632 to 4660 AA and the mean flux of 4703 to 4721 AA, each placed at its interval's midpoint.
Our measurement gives 0.06 mag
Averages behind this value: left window 24.4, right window 25.2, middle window 23.5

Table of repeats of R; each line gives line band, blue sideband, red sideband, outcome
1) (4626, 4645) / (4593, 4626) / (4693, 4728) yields 0.5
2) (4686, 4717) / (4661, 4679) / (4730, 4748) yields -0.3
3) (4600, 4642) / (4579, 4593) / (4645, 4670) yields -0.4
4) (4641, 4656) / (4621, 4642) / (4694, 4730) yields 0.4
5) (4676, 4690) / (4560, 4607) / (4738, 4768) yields 0.9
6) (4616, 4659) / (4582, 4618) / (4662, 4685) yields -1.2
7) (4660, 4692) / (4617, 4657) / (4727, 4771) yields 1.9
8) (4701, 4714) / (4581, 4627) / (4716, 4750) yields 0.5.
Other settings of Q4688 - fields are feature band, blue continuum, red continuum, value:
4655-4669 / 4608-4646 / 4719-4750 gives 0.045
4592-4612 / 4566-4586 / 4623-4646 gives 0.012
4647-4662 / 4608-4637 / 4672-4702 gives -0.020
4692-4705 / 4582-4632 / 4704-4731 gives 0.079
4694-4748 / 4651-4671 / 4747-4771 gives -0.005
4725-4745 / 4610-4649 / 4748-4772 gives 0.007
